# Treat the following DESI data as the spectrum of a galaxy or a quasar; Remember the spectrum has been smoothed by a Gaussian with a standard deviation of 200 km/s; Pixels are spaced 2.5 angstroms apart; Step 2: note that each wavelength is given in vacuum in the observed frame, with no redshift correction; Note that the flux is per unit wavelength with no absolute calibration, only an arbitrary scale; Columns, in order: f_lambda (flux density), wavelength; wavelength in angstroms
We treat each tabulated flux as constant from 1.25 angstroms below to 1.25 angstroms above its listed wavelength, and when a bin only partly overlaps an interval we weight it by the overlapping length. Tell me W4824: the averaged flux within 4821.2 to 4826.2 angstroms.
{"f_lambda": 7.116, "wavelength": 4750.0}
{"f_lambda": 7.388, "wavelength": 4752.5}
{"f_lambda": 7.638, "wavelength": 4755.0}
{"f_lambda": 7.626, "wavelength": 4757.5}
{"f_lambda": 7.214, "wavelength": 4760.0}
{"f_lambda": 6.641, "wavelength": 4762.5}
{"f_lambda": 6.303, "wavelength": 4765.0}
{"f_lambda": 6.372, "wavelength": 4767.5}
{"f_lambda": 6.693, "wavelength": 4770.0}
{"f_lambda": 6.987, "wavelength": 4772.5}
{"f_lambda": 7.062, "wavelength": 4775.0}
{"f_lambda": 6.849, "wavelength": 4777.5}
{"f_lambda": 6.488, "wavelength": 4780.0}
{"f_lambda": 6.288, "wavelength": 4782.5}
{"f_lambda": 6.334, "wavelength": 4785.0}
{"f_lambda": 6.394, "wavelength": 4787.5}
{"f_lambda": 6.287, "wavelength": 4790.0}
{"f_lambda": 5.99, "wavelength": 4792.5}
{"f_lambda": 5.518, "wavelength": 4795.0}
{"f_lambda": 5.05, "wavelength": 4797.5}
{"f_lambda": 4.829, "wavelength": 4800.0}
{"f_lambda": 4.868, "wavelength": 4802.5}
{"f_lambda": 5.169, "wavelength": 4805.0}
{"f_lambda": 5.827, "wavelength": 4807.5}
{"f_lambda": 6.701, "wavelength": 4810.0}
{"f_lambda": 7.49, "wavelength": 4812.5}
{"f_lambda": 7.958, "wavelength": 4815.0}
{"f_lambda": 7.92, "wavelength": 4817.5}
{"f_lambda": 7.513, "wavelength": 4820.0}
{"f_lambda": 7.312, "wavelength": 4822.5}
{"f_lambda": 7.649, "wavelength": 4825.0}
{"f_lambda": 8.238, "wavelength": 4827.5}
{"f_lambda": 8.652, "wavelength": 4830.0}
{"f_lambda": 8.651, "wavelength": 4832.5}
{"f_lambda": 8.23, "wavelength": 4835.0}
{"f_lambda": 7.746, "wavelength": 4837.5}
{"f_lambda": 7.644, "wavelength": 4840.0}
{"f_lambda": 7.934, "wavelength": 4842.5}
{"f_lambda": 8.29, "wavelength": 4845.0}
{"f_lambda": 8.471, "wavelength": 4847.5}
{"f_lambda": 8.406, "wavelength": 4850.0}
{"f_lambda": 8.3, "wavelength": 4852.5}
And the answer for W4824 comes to 7.48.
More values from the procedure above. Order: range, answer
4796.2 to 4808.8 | 5.16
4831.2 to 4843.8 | 8.04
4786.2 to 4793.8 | 6.22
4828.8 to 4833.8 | 8.65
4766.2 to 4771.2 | 6.53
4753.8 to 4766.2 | 7.09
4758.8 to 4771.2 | 6.64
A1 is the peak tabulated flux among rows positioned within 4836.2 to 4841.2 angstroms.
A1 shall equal 7.746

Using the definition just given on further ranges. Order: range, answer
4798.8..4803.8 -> 4.868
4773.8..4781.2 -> 7.062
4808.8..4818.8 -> 7.958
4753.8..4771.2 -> 7.638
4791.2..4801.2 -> 5.99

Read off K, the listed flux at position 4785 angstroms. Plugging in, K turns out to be 6.334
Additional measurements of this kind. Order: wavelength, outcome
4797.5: 5.05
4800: 4.829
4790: 6.287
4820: 7.513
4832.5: 8.651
